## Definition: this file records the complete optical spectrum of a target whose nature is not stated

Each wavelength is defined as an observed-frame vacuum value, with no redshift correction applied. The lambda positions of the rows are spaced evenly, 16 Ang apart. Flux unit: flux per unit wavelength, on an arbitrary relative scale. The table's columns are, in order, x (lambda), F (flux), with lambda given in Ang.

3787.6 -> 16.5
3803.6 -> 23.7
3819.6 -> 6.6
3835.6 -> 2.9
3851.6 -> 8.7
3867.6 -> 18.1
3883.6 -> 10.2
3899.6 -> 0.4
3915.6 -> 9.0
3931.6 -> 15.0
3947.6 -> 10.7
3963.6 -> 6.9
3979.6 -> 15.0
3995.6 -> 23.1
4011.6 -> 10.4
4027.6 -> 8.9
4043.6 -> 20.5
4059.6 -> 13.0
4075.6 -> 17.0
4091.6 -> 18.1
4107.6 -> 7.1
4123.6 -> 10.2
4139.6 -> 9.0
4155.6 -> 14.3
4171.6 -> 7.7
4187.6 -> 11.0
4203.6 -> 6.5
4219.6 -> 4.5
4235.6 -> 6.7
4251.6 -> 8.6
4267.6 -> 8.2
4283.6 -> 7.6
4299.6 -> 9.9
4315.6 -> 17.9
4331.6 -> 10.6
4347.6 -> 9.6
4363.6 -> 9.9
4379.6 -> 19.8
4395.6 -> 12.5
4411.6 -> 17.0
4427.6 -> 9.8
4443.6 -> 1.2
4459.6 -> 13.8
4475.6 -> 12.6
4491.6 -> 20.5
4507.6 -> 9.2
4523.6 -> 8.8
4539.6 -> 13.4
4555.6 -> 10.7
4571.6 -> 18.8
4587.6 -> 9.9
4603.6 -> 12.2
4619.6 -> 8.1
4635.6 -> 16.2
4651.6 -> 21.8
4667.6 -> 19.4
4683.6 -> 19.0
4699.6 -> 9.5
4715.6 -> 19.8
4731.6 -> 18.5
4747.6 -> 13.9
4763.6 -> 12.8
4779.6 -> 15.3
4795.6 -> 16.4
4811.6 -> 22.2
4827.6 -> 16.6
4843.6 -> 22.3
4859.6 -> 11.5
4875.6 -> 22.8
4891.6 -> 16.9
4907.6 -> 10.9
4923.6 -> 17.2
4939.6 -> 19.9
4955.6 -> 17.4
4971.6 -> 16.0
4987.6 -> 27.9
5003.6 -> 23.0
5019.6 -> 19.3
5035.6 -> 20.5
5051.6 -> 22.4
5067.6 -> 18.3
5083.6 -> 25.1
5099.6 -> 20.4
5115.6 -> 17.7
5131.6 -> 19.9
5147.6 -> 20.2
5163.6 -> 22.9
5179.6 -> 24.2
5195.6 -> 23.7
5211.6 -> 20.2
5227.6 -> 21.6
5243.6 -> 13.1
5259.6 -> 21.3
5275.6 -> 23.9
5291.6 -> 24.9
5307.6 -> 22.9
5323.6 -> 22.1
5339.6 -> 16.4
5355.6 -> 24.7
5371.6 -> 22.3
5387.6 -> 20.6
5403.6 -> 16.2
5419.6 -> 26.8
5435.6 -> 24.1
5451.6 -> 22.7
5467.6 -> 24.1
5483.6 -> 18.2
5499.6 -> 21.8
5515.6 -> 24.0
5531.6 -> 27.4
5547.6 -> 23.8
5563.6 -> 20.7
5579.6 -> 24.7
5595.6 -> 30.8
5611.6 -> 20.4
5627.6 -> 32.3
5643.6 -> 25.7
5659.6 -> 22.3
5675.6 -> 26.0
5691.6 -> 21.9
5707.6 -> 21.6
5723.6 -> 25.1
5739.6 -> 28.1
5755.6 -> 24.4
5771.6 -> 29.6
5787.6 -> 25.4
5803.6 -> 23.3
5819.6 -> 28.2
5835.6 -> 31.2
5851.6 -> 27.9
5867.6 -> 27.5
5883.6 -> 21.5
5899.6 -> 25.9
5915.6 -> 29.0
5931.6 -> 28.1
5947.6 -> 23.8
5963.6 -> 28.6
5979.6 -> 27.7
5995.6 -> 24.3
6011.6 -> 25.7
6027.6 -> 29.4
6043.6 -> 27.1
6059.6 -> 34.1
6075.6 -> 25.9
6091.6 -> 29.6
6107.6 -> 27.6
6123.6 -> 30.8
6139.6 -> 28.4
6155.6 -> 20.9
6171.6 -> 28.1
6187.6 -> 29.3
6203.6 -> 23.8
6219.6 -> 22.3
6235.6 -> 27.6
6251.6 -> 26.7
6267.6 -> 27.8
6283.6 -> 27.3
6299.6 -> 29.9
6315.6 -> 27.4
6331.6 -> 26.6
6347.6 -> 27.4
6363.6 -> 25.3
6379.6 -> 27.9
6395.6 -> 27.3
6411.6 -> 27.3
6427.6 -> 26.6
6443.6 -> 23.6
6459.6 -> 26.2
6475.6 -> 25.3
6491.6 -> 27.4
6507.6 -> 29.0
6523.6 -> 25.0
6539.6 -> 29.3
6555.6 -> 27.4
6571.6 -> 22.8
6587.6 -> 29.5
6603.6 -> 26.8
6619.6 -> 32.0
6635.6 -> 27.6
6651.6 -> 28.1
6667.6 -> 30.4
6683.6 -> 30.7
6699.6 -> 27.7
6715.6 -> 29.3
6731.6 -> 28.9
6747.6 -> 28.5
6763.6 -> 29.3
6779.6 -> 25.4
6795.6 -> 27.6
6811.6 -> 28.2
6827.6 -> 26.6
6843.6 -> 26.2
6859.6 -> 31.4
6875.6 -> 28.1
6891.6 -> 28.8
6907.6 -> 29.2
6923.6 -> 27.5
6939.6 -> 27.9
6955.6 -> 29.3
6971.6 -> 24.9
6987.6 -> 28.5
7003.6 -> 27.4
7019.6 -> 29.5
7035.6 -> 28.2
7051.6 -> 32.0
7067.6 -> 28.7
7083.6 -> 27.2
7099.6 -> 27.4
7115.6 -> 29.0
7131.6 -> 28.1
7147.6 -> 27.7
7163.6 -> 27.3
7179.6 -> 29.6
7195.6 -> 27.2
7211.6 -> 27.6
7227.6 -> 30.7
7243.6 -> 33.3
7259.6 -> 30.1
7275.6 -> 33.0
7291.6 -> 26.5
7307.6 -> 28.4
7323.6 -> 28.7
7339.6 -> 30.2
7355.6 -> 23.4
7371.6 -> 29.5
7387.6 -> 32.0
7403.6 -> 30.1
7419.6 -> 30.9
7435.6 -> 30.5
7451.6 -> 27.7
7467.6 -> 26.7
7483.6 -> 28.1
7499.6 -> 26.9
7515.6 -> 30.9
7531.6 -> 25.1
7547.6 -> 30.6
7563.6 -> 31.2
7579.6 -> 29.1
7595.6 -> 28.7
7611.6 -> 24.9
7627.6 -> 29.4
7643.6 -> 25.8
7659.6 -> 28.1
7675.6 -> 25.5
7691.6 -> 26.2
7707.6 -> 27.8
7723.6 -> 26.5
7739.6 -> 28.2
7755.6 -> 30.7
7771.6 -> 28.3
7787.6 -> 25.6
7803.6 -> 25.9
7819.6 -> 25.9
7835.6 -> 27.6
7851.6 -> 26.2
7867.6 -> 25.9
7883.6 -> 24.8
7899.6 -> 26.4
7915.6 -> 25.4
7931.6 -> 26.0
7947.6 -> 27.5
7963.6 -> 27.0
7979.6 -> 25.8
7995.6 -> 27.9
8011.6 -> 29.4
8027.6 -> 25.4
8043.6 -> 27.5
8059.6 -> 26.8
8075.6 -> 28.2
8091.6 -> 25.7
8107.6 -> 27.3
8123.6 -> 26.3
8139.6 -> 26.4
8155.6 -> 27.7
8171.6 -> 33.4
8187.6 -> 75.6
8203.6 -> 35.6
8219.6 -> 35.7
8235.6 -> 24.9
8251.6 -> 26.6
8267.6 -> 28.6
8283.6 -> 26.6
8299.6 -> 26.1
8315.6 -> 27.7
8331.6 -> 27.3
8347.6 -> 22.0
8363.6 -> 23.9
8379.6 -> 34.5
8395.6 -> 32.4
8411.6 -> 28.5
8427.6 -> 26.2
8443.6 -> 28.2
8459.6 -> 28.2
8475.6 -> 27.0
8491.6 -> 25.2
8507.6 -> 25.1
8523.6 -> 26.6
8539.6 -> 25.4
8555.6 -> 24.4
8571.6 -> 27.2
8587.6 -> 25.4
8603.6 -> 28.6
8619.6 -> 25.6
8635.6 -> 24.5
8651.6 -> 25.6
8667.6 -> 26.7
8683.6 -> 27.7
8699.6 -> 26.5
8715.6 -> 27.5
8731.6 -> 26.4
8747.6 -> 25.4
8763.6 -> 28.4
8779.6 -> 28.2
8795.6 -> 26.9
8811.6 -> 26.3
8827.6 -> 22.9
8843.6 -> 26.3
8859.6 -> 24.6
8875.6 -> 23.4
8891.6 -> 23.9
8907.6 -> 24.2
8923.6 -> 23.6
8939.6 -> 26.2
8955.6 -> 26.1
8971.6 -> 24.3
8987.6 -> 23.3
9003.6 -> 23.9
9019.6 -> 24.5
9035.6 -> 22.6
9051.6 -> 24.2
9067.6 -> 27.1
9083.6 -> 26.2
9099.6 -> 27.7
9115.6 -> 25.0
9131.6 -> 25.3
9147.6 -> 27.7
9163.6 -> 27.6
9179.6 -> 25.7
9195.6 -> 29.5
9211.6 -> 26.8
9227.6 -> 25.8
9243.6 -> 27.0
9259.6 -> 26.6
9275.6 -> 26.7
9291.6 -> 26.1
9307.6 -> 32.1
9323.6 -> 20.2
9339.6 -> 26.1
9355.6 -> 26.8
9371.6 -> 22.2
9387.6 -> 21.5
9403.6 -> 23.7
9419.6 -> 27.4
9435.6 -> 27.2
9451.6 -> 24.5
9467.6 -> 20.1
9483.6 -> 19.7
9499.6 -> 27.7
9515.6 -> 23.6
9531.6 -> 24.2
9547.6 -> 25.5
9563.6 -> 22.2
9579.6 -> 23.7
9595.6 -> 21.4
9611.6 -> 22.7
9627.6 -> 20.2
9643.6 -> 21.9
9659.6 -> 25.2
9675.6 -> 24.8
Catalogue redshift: 0.25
